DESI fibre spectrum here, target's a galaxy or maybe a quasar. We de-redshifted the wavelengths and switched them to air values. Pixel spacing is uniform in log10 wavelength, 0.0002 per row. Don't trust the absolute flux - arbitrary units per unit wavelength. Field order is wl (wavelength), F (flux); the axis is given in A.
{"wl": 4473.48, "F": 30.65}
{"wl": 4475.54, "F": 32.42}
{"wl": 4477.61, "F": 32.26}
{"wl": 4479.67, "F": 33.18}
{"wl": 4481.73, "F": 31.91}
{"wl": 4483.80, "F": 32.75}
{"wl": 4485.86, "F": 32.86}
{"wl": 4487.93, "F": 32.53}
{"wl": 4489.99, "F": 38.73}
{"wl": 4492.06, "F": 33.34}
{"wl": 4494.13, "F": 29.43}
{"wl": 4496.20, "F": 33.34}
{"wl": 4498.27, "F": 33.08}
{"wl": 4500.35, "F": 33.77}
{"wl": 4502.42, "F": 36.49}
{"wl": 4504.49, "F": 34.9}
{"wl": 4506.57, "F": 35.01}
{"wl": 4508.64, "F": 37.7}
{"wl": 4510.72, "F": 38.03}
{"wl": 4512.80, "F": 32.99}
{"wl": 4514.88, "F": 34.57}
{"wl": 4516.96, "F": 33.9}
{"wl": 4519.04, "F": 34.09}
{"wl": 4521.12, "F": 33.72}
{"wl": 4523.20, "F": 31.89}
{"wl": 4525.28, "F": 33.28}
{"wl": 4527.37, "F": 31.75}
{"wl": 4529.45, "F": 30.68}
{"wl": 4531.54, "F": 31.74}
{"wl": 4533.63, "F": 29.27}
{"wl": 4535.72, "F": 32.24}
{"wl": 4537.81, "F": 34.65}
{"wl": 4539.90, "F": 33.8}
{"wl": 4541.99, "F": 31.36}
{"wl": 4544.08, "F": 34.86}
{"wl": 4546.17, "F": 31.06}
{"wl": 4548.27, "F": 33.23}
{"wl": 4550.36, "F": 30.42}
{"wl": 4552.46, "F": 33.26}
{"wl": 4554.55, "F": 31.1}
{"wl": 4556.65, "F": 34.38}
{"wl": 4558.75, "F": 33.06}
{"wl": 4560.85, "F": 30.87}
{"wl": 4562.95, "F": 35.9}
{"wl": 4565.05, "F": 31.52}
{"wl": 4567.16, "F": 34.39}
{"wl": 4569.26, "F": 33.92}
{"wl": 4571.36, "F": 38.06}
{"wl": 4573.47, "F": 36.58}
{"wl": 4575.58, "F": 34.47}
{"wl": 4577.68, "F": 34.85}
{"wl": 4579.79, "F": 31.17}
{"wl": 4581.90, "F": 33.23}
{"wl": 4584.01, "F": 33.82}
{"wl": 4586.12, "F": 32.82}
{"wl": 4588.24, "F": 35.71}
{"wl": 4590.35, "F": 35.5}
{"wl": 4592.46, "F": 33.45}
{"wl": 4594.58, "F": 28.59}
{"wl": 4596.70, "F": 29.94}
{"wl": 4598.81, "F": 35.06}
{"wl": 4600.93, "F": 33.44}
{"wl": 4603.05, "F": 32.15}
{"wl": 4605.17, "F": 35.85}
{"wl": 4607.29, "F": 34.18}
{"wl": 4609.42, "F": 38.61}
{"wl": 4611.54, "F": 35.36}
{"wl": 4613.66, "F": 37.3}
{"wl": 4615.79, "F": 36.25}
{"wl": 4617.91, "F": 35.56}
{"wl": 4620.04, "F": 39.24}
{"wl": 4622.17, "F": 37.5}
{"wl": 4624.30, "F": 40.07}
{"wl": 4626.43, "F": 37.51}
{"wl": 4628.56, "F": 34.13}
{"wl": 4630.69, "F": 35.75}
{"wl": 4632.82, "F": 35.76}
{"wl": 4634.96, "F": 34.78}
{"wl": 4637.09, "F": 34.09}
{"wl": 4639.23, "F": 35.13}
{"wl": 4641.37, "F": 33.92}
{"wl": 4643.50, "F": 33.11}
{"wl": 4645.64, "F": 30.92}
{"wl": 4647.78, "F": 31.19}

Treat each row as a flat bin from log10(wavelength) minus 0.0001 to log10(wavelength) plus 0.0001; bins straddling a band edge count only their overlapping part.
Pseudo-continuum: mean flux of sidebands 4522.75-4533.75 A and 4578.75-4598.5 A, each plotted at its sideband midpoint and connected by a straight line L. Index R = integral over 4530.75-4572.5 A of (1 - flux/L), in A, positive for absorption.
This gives -1.2 A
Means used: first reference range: 31.6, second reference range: 32.8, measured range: 33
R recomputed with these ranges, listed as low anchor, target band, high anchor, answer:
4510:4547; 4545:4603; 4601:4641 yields 1.89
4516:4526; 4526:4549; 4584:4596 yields 0.76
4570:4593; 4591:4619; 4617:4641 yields 0.85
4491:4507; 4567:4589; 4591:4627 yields 0.23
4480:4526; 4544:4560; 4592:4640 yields 0.94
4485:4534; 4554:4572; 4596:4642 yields 0.50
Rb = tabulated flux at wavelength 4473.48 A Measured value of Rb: 30.65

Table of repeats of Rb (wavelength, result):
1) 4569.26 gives 33.92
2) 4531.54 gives 31.74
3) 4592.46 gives 33.45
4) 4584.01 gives 33.82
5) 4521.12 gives 33.72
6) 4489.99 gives 38.73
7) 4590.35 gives 35.5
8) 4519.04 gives 34.09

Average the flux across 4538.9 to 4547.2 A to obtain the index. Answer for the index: 32.8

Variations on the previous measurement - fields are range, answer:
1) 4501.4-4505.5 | 35.7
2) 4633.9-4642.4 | 34.5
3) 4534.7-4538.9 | 33.5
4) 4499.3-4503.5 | 35.1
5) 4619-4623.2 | 38.4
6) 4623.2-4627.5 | 38.8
